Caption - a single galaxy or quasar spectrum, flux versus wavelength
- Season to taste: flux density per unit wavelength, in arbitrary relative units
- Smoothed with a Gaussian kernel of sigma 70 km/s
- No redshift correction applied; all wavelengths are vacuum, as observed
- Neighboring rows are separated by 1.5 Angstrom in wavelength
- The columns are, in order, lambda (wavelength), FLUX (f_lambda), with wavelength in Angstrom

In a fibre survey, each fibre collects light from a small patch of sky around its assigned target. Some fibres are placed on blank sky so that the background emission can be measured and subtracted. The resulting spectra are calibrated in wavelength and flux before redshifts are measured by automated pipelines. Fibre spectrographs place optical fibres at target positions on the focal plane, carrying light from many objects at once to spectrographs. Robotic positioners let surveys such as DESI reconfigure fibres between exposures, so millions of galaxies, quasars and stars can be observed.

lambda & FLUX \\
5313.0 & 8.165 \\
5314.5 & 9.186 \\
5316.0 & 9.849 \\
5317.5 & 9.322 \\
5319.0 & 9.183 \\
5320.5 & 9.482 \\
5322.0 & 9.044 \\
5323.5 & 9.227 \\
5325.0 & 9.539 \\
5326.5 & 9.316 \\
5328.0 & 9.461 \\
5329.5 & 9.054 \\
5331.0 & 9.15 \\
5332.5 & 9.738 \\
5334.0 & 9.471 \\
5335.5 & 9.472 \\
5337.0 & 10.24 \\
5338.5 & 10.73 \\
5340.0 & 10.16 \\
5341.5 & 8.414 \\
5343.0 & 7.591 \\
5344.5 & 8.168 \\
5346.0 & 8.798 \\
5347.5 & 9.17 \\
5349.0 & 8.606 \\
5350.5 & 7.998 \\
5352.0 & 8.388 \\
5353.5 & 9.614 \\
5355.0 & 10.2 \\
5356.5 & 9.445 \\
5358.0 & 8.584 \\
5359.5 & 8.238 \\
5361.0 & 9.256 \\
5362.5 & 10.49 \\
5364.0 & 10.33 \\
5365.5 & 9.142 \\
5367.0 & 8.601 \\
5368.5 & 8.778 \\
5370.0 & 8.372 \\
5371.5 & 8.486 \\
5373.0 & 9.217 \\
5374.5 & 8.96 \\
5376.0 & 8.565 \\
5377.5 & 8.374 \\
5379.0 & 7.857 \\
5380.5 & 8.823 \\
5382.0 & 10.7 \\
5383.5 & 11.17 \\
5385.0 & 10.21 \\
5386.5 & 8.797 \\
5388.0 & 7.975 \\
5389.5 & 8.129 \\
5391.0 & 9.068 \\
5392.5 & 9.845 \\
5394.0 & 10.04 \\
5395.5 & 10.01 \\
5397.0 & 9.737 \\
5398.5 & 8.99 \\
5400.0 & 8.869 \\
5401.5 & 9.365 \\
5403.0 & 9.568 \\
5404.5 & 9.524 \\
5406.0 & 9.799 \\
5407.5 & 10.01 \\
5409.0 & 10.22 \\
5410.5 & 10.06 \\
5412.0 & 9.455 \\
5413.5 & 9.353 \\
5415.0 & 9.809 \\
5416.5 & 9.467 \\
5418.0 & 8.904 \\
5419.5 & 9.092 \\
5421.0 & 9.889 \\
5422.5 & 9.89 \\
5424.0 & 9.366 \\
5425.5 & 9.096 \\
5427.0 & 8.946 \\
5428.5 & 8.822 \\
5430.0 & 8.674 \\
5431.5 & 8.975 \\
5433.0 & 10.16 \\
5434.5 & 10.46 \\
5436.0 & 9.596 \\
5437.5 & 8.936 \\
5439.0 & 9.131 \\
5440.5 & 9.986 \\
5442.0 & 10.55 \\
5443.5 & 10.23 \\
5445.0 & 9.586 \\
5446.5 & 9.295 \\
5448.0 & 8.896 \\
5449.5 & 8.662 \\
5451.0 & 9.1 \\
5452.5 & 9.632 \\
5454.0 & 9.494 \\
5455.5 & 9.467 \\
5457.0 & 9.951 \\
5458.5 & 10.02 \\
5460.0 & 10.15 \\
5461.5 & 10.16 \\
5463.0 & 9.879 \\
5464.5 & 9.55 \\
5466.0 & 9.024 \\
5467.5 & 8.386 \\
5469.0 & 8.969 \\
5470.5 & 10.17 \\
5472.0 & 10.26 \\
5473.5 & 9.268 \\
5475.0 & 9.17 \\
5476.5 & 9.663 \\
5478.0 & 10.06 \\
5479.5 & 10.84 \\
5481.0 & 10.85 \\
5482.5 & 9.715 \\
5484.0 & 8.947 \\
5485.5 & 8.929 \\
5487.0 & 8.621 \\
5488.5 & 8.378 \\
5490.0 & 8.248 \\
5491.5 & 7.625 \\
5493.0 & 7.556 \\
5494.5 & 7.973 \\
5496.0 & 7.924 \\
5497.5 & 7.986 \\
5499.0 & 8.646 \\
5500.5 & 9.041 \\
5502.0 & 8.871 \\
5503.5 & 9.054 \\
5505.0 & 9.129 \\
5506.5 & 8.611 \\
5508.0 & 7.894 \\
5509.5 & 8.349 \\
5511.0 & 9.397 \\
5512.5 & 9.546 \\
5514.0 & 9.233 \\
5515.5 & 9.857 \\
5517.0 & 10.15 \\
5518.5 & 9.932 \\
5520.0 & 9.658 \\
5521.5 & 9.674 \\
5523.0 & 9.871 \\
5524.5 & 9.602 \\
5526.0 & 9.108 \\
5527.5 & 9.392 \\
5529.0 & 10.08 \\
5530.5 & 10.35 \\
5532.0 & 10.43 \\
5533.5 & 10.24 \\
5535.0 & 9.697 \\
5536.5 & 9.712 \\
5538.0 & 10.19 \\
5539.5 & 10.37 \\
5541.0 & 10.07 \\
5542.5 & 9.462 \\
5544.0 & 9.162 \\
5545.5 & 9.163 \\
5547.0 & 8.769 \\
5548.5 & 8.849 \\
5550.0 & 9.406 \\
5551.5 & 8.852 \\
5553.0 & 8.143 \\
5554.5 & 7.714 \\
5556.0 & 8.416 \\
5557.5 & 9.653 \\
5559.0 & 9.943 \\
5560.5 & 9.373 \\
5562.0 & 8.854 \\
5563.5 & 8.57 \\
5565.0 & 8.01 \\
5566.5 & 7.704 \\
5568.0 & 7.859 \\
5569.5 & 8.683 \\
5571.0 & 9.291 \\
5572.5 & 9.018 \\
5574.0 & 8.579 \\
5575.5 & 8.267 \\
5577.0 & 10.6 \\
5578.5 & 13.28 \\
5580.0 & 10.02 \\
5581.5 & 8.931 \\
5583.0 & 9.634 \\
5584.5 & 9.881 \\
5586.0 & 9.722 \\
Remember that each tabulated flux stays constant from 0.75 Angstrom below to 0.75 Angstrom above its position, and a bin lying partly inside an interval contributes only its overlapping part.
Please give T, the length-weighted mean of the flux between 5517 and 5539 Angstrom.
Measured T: 9.87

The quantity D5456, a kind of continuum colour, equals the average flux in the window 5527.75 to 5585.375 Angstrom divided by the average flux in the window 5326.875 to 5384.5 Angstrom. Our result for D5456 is 1.02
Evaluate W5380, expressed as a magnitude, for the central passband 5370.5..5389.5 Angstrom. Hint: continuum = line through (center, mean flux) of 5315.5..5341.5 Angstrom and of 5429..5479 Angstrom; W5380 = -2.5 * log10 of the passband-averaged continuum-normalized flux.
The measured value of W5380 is 0.057 mag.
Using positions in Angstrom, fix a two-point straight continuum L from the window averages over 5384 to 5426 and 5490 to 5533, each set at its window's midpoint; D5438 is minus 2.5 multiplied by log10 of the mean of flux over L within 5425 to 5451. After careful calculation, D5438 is -0.01 mag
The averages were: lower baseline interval 9.46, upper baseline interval 9.1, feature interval 9.41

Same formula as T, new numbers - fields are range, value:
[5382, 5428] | 9.5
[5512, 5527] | 9.66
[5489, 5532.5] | 9.06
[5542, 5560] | 8.96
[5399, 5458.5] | 9.5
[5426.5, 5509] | 9.24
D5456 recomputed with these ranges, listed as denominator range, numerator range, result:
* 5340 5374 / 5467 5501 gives 1.01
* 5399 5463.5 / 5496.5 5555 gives 0.98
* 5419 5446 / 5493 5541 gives 0.98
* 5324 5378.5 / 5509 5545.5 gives 1.07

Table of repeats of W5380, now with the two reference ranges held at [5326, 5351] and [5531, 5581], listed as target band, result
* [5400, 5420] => -0.042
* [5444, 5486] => -0.040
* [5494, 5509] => 0.090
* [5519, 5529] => -0.038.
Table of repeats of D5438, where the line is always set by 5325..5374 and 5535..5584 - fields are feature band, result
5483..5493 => 0.095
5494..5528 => 0.013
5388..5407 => -0.023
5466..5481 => -0.056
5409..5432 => -0.021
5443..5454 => -0.018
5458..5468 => -0.050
